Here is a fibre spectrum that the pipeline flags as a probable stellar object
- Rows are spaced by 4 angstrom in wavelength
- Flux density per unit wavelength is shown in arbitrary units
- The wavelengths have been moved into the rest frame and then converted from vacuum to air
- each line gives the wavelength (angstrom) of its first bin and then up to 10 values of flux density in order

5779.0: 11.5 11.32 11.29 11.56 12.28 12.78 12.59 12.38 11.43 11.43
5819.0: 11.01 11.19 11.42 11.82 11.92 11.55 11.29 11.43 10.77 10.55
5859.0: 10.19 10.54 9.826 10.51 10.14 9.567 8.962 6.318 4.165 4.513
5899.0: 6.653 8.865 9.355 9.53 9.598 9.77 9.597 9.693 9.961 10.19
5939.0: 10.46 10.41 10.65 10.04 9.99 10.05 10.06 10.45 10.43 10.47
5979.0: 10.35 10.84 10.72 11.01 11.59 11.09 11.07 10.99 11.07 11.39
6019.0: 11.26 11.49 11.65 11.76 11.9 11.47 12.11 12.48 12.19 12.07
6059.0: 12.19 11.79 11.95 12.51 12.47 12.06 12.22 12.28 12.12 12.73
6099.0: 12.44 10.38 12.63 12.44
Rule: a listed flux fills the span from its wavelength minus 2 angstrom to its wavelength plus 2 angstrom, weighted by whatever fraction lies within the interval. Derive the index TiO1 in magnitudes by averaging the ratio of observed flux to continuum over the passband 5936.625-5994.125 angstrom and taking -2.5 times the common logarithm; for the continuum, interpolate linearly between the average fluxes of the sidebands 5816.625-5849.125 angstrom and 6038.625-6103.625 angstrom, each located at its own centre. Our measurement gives 0.14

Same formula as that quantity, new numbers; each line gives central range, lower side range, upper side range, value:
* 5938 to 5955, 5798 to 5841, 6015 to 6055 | 0.142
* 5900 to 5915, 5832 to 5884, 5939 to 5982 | 0.149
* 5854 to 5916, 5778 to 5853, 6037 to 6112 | 0.332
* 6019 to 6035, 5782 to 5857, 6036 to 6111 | 0.037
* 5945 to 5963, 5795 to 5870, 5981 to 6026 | 0.106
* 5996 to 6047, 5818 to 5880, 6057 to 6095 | 0.038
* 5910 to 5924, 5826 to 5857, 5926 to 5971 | 0.097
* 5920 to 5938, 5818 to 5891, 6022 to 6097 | 0.112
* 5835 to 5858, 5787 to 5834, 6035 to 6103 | 0.065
